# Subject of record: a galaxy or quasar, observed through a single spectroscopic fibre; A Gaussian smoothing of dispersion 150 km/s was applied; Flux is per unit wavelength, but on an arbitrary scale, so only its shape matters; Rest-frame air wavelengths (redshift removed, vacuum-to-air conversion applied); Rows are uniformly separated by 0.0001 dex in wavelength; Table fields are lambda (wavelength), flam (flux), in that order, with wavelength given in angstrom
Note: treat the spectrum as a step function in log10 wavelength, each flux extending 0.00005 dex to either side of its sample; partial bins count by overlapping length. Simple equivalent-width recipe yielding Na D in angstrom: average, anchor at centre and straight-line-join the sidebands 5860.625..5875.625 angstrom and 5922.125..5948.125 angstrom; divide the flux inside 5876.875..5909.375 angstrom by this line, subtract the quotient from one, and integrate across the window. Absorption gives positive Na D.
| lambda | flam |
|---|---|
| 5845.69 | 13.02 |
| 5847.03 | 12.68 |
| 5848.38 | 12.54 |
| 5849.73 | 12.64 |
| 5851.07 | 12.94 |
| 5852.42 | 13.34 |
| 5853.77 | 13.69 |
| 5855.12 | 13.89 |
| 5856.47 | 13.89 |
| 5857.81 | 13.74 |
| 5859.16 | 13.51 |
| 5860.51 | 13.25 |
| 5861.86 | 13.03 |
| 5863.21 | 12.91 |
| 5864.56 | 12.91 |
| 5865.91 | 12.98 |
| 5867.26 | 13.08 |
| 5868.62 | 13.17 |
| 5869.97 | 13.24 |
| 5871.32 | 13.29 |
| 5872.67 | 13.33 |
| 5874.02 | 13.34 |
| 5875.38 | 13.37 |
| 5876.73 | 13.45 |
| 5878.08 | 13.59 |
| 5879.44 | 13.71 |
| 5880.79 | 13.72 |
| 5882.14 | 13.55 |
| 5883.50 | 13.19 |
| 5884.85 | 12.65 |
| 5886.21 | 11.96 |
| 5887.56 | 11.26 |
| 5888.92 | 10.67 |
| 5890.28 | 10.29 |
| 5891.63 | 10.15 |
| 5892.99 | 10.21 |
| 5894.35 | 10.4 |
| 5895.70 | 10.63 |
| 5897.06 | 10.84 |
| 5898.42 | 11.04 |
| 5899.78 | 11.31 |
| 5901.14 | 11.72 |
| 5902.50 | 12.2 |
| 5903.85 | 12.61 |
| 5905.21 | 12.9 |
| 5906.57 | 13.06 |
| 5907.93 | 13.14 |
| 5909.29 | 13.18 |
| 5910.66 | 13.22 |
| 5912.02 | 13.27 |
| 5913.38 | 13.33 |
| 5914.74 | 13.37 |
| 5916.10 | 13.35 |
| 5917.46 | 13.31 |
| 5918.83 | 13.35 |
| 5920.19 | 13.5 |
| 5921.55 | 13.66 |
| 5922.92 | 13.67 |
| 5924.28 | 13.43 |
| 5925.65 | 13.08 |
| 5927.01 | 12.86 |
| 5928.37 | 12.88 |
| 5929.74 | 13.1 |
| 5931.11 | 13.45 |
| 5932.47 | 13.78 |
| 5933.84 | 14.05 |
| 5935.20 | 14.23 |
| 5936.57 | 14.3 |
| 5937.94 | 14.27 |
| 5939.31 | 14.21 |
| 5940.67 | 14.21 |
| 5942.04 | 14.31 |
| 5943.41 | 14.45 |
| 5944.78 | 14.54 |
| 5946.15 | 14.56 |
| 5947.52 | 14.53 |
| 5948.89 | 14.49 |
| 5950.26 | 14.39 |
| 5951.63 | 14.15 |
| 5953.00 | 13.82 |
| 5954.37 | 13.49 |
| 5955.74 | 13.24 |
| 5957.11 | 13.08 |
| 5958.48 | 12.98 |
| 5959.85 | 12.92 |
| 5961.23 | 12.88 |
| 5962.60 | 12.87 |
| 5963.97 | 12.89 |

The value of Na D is 3.4 angstrom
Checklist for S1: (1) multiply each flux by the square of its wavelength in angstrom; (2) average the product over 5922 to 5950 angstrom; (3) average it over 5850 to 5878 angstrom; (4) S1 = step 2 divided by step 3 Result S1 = 1.07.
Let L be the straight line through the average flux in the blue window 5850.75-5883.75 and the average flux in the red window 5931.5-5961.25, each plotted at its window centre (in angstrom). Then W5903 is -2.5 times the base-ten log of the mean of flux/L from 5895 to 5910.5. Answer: 0.131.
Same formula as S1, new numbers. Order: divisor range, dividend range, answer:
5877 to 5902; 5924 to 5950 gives 1.21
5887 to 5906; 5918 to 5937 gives 1.22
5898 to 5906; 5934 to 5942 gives 1.20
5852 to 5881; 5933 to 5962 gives 1.07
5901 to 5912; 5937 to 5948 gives 1.13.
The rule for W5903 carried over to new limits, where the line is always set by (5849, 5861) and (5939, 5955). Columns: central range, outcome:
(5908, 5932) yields 0.06 mag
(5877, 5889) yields 0.07 mag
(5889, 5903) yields 0.26 mag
